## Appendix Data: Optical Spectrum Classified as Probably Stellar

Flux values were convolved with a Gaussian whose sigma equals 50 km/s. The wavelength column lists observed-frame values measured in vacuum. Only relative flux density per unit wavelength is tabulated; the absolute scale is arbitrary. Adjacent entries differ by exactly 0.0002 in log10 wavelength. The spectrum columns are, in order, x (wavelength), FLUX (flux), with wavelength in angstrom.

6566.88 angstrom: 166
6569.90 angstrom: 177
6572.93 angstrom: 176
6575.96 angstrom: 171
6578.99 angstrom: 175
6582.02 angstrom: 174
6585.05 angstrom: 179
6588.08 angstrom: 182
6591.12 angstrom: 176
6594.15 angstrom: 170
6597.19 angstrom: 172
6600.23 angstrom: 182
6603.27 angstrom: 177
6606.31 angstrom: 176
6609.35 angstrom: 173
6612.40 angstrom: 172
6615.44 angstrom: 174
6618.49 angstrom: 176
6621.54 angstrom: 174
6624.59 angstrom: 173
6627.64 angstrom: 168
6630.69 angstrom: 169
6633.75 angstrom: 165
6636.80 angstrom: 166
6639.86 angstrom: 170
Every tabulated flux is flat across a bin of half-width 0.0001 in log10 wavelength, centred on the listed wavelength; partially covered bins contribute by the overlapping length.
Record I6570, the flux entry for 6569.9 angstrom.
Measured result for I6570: 177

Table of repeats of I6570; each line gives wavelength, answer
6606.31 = 176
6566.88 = 166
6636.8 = 166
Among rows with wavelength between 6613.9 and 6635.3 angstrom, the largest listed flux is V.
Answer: 176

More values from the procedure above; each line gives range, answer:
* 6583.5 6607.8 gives 182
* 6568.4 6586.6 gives 179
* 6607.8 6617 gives 174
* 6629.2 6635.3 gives 169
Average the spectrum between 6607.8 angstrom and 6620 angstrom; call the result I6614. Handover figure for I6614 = 174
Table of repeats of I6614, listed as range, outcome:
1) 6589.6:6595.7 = 173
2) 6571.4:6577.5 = 173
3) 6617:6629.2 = 173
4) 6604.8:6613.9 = 174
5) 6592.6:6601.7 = 175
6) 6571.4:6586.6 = 175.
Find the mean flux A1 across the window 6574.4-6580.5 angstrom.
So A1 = 173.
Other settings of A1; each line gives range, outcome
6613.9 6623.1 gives 175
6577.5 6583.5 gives 175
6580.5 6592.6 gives 178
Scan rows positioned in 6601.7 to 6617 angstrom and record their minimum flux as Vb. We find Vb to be 172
